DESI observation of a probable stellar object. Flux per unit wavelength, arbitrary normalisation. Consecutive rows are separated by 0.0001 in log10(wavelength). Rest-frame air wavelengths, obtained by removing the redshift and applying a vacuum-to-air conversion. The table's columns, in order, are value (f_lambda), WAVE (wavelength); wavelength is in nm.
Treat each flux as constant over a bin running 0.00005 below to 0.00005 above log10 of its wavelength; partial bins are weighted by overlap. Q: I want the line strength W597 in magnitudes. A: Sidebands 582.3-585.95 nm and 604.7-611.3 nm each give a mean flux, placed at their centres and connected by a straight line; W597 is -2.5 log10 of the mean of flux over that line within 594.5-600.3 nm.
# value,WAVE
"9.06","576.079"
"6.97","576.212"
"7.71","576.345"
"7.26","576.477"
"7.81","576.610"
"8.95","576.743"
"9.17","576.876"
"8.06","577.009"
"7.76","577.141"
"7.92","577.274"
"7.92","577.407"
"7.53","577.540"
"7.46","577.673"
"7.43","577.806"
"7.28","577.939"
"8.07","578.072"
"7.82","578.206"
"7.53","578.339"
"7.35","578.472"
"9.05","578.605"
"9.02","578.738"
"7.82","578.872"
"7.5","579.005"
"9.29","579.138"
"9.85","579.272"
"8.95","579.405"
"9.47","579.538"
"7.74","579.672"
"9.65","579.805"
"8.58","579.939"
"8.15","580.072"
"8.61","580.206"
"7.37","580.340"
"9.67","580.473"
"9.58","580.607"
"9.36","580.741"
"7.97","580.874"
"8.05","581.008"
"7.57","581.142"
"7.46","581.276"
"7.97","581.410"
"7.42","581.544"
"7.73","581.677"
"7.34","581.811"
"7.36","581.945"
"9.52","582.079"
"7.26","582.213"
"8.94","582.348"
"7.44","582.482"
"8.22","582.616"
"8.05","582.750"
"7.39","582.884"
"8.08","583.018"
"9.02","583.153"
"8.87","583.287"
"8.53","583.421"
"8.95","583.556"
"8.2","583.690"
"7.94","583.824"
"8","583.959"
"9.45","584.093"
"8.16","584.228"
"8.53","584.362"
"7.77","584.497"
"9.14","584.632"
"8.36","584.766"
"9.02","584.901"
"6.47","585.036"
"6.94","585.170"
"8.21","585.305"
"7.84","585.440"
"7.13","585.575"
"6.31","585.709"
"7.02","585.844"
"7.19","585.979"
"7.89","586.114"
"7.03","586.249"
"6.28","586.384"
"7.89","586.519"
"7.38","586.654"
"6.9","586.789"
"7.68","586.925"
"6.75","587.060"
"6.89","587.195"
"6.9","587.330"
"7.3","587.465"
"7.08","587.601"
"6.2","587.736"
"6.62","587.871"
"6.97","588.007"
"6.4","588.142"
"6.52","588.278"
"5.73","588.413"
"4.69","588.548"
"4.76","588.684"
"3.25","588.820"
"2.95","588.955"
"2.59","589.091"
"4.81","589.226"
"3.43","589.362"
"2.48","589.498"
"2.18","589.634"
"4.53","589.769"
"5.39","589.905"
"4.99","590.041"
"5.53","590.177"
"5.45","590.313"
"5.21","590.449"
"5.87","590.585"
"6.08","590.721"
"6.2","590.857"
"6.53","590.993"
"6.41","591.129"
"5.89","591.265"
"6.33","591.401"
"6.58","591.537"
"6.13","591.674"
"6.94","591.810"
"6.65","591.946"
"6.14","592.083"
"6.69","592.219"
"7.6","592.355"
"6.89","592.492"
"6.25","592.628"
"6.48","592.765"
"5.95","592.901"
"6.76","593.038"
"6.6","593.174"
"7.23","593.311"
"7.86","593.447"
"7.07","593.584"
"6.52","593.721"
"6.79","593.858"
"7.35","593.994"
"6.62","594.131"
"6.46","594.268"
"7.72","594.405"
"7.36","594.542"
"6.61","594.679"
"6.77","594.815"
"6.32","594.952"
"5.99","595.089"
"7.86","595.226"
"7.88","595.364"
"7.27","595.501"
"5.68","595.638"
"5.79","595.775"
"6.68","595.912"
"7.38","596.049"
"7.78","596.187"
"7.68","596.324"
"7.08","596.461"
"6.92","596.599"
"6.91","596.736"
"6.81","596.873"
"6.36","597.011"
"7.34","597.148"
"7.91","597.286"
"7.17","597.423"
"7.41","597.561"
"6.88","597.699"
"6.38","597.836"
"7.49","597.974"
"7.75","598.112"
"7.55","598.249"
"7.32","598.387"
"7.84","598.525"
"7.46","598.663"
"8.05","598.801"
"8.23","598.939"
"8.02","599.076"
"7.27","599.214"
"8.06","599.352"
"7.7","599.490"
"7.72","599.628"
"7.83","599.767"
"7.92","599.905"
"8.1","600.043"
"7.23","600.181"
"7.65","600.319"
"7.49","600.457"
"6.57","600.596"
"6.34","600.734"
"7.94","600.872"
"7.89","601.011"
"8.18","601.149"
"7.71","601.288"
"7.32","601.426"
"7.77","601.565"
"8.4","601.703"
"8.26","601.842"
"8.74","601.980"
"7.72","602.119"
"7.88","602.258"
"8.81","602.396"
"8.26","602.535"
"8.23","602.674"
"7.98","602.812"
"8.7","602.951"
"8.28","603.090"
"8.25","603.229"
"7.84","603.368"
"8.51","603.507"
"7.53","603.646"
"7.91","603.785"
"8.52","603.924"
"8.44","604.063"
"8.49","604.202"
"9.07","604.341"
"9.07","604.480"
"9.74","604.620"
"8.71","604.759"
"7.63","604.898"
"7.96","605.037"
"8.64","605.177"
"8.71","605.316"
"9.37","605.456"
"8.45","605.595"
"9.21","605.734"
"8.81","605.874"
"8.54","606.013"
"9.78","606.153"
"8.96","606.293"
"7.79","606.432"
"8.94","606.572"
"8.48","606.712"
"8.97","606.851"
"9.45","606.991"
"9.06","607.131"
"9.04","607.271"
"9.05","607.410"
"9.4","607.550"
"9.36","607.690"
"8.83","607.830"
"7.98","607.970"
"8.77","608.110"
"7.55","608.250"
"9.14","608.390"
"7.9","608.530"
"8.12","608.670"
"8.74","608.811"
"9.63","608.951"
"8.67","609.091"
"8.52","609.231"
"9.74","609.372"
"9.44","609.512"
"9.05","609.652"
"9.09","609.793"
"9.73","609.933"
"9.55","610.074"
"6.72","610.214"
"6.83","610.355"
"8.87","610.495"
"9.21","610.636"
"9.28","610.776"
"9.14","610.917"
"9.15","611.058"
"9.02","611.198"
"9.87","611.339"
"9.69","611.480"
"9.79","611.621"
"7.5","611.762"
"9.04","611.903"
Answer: 0.16 mag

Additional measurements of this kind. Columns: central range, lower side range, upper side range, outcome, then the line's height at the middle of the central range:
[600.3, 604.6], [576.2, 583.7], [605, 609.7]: 0.08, 8.72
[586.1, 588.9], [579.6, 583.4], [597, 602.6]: 0.23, 8.05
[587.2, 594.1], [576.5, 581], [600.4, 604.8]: 0.36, 8.24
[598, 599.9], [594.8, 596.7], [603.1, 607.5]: -0.03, 7.52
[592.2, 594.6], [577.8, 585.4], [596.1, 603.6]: 0.14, 7.89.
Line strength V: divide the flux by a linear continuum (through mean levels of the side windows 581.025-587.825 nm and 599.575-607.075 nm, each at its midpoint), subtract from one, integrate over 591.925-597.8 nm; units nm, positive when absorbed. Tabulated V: 0.82 nm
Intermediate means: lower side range 7.74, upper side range 8.28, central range 6.92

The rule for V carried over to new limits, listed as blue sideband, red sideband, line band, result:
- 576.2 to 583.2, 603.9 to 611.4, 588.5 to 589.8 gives 0.75 nm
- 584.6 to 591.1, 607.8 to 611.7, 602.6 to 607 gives -0.18 nm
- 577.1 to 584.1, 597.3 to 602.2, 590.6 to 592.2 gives 0.31 nm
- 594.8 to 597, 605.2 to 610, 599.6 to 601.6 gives 0.03 nm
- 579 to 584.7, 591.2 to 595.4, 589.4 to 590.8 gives 0.48 nm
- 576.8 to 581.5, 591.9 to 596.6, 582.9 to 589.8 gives 0.78 nm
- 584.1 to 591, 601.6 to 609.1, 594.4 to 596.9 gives 0.13 nm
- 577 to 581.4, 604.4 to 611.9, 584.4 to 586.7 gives 0.24 nm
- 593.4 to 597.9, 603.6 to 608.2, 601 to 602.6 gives -0.01 nm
